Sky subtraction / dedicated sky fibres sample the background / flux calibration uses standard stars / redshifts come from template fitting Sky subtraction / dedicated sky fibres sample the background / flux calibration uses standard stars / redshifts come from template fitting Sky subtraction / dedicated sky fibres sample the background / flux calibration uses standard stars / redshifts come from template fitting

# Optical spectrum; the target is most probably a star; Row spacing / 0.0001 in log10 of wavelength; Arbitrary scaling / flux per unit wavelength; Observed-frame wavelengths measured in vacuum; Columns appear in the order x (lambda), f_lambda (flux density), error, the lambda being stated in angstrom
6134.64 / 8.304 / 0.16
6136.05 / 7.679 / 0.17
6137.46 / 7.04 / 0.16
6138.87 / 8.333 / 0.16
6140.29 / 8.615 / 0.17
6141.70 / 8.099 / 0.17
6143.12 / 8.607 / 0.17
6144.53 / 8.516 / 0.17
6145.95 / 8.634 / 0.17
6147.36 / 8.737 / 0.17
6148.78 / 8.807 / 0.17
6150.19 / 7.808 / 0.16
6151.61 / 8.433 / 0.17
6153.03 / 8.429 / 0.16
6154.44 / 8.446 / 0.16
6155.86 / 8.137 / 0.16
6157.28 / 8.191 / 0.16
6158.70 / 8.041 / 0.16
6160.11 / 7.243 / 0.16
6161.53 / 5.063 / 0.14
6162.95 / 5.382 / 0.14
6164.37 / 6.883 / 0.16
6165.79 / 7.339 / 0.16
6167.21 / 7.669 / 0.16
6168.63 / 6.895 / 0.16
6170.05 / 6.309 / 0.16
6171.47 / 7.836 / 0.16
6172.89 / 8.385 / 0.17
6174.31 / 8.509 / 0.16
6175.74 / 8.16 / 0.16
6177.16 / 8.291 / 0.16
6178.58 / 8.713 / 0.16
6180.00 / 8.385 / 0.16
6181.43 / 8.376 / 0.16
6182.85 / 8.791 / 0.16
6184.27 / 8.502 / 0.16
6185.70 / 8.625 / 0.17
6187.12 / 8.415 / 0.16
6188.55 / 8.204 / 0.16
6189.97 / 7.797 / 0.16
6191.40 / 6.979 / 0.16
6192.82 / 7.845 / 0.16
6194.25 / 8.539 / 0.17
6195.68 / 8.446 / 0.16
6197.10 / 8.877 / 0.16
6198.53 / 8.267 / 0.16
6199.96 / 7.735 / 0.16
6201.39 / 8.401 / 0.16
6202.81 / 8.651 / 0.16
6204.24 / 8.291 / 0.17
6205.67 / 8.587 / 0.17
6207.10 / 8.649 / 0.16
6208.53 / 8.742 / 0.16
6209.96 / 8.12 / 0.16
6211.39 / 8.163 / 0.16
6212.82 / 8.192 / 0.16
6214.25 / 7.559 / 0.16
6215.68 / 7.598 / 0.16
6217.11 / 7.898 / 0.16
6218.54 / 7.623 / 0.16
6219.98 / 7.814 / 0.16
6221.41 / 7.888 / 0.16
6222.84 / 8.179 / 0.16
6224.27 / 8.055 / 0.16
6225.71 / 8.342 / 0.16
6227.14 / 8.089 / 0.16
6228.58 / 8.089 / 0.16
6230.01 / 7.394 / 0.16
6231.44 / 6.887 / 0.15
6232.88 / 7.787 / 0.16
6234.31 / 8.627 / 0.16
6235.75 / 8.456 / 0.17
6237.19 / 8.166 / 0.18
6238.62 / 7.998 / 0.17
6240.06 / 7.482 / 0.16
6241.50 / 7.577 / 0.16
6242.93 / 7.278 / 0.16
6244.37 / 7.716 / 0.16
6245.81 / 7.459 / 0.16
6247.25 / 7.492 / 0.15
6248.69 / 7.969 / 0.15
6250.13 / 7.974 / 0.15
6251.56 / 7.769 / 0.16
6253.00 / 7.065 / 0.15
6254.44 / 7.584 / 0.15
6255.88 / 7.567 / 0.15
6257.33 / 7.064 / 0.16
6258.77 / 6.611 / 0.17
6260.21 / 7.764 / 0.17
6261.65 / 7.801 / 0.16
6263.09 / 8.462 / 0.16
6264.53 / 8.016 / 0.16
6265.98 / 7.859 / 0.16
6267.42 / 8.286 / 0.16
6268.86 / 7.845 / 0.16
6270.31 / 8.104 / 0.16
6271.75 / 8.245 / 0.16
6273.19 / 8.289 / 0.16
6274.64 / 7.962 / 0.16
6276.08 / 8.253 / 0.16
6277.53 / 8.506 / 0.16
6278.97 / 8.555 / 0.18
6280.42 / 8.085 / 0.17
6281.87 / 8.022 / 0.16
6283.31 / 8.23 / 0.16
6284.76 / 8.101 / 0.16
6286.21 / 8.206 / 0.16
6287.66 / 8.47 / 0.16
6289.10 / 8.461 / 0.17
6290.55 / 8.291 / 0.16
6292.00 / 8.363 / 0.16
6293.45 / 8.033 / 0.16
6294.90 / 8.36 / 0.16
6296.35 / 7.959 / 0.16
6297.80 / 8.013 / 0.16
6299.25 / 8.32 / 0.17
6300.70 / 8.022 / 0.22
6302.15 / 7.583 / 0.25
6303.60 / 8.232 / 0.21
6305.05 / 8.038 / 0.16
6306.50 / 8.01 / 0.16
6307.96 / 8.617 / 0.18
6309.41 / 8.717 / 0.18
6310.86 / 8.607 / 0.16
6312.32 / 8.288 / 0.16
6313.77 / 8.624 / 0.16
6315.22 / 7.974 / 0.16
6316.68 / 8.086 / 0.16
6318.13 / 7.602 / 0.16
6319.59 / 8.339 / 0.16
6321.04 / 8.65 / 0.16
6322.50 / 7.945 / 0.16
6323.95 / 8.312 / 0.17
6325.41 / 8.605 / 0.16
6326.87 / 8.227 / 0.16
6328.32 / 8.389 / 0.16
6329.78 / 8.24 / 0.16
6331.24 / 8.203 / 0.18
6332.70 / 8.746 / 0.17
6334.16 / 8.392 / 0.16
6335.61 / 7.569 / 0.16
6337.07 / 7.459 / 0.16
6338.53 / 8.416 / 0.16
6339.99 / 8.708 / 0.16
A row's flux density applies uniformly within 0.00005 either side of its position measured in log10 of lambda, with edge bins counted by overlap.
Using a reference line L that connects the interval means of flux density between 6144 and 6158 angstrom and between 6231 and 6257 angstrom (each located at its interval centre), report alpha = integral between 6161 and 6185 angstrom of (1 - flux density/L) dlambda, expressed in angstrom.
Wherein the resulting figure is 1.7 angstrom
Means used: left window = 8.41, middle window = 7.64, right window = 7.71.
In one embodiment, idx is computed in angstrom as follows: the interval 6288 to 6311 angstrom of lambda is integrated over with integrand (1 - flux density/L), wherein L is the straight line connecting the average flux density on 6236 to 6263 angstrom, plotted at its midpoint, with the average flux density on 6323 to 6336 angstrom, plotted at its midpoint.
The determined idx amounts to -0.49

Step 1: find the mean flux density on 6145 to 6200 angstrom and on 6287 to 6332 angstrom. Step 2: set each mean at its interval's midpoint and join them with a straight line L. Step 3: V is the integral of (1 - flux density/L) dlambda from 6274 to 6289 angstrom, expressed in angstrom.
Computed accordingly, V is -0.1 angstrom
